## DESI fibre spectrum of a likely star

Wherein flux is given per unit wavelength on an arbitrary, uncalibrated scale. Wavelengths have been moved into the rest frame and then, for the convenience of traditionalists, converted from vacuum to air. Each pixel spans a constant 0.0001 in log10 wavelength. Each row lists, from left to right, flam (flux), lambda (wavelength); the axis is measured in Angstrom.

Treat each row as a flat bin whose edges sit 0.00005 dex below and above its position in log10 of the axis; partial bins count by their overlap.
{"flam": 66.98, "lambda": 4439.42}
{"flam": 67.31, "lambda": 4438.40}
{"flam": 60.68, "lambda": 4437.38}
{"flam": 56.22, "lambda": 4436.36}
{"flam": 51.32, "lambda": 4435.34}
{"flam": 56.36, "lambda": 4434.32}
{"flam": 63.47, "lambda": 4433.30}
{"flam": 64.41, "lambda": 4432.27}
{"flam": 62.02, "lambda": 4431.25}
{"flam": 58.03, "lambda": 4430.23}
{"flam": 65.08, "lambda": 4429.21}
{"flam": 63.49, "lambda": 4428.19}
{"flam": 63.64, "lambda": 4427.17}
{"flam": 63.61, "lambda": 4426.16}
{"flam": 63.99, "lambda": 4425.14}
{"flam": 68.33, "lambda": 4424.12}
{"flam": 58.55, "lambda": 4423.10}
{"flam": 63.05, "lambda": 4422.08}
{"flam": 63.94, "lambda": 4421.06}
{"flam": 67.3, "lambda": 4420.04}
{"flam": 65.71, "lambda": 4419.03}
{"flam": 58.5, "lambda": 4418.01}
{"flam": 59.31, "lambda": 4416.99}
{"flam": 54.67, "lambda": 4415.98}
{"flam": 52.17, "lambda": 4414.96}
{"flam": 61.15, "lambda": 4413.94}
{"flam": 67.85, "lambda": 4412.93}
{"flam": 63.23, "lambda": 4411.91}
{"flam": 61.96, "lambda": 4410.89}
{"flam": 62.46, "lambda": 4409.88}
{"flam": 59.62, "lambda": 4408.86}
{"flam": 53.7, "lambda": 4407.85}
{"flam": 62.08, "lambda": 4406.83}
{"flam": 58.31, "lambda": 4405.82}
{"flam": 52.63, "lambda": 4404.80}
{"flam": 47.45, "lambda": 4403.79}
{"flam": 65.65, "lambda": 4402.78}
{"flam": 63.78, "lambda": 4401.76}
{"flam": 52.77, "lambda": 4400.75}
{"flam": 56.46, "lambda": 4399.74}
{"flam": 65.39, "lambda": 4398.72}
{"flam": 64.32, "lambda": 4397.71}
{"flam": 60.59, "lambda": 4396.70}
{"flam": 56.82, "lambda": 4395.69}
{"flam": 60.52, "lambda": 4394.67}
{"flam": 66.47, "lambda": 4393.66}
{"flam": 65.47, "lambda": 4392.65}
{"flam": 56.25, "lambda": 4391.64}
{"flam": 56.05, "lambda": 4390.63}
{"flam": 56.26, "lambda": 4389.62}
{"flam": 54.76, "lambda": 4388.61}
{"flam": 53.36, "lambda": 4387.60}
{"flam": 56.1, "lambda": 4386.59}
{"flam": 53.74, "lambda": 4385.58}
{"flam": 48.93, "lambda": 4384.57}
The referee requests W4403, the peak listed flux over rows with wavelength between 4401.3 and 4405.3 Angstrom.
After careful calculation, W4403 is 65.65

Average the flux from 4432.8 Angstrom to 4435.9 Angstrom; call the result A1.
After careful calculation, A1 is 57.1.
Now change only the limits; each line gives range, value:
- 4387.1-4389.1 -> 54.1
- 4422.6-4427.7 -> 63.7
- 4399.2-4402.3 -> 57.7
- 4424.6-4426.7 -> 64.1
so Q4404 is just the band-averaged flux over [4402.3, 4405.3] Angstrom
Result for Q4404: 55.3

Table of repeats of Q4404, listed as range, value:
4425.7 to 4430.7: 62.9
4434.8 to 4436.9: 54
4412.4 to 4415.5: 60.3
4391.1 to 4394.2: 62.7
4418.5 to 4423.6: 63.7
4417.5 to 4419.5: 61.9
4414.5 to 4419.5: 58.1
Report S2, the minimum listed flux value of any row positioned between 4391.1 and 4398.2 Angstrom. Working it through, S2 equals 56.25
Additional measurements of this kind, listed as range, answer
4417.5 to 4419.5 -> 58.5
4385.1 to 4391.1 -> 53.36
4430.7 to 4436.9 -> 51.32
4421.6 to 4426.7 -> 58.55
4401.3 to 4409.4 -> 47.45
